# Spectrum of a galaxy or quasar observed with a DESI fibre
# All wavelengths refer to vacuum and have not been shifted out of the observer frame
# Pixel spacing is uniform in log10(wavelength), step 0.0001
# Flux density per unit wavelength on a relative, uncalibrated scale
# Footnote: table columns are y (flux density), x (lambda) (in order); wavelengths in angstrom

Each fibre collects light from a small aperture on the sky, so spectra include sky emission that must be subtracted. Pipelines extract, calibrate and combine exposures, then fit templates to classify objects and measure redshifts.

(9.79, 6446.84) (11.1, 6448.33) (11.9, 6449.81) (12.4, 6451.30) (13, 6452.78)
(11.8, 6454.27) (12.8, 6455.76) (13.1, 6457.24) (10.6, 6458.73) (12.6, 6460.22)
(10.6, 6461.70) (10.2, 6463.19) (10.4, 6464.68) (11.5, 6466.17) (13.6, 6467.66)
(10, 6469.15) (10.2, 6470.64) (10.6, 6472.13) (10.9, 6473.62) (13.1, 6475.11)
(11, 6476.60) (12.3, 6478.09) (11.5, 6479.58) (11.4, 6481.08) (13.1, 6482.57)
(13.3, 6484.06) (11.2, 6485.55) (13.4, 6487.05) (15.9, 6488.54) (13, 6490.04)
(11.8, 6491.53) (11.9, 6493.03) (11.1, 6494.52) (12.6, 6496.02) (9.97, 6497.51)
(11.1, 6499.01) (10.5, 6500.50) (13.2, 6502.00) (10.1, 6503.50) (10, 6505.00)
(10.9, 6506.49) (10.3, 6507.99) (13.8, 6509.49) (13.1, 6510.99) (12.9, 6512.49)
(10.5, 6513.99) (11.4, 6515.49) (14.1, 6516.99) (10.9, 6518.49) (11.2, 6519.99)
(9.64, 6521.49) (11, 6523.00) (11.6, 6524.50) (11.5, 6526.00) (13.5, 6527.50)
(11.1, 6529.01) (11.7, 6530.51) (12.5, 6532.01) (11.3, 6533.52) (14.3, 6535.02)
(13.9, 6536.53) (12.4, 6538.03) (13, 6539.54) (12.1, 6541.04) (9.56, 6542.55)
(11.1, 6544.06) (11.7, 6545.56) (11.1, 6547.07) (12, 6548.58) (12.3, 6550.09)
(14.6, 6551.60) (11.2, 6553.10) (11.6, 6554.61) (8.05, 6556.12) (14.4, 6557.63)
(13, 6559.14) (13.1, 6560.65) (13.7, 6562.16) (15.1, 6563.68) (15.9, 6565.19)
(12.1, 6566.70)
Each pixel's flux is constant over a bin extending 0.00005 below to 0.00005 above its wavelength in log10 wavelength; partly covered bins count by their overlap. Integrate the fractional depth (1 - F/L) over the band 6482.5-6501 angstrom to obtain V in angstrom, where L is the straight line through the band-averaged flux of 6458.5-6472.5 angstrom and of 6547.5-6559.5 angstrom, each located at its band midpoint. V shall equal -1.39 angstrom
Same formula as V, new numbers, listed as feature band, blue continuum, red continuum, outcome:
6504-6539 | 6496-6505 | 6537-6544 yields -1.40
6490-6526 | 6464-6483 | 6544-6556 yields 0.40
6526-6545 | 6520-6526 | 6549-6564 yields -1.07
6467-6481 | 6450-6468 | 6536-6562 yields 0.51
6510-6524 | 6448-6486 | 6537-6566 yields 0.53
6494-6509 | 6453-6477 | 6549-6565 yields 1.22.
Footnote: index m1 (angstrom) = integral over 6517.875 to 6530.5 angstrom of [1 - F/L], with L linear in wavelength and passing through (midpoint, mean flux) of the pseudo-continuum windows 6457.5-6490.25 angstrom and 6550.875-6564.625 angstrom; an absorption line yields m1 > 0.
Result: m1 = 1.10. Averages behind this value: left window 11.8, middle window 11.3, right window 12.8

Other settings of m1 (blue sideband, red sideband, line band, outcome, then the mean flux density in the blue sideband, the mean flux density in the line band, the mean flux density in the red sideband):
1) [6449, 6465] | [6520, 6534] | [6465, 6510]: -0.3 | 11.8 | 11.8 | 11.5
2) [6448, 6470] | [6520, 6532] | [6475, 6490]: -1.3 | 11.7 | 12.6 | 11.5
